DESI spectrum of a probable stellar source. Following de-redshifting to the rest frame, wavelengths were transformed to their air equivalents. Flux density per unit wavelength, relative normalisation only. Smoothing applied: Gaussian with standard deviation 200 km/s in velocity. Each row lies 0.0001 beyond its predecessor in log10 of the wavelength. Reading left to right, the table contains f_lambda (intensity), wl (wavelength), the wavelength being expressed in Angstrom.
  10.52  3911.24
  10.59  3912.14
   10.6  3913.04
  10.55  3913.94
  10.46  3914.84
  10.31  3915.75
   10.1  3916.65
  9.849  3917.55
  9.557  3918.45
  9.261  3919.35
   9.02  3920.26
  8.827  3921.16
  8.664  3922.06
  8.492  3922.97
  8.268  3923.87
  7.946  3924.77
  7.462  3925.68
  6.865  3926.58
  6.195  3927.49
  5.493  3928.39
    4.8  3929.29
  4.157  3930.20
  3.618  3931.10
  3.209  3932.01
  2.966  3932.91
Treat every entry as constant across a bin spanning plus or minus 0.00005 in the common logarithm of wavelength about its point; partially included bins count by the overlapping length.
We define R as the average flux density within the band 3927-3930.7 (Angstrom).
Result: 5.16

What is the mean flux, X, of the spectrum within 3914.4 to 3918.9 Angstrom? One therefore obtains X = 10.1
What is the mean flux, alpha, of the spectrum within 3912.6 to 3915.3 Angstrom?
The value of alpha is 10.5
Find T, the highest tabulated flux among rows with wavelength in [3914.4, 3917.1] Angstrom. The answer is 10.46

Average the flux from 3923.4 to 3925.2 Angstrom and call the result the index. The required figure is 8.15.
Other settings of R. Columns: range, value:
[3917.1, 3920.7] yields 9.42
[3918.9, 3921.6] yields 9.03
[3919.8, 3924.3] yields 8.65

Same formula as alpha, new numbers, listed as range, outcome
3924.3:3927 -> 7.44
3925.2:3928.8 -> 6.52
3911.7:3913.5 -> 10.6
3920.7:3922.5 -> 8.78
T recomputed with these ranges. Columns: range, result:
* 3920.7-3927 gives 8.827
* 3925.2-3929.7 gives 7.462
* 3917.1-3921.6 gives 9.849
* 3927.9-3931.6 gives 5.493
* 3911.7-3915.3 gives 10.6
